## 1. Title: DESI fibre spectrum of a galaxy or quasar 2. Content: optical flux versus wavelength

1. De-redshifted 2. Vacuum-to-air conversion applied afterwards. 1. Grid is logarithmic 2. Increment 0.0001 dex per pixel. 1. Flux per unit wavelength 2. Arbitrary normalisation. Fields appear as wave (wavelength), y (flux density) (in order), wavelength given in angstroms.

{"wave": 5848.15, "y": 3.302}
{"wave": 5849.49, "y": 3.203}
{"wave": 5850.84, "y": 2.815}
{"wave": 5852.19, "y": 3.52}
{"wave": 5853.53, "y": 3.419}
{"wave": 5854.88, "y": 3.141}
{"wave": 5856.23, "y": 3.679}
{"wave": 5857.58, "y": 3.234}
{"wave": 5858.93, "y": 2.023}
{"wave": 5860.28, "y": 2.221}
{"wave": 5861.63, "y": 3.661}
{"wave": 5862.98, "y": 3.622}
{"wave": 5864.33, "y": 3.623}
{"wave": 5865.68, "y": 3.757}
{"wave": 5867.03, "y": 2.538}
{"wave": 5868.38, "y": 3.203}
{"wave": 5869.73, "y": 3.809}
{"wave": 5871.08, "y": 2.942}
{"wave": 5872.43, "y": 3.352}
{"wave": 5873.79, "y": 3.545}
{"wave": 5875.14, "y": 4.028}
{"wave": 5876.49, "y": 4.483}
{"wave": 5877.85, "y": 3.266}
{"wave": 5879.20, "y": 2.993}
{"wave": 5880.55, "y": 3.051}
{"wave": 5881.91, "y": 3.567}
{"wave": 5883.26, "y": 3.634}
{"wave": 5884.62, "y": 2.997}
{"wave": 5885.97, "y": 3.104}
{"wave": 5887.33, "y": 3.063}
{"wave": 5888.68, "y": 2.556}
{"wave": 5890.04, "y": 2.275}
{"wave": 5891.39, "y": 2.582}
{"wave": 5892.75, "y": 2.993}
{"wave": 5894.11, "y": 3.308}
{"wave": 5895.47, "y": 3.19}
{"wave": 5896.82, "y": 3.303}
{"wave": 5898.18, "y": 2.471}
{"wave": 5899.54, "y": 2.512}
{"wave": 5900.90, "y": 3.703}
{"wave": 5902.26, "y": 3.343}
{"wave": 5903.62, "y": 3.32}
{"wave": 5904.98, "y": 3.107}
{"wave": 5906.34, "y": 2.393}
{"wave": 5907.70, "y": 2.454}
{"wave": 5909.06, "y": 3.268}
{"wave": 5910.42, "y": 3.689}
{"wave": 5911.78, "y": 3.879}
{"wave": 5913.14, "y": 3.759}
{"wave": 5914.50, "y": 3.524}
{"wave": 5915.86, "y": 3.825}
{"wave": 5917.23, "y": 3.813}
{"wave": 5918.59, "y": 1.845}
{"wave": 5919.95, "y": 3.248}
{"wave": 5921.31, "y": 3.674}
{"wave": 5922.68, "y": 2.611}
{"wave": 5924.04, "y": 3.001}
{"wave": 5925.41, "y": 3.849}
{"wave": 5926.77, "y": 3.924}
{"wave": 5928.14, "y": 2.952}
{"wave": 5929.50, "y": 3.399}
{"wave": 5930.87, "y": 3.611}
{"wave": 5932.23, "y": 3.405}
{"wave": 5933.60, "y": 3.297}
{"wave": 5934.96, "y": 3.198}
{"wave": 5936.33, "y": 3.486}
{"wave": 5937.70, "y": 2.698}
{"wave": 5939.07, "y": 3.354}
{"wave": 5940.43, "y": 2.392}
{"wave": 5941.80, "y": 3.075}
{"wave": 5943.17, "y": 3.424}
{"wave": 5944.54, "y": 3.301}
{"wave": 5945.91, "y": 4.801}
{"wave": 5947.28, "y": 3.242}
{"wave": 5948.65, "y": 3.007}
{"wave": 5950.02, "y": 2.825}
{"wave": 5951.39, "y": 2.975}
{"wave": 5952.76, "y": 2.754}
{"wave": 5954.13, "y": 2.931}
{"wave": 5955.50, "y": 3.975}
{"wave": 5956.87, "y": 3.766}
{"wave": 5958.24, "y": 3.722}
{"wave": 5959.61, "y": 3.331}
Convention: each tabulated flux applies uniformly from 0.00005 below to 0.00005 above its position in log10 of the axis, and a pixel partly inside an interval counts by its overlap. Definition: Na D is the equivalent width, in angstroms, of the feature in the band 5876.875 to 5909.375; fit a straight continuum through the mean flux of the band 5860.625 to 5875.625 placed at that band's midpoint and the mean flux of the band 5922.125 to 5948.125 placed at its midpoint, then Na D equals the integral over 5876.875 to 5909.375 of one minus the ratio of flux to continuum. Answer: 3.4 angstroms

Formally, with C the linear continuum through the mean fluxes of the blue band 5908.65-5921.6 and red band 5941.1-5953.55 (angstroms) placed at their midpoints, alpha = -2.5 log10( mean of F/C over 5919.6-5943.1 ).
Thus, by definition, 0.04 mag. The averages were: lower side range 3.45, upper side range 3.26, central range 3.25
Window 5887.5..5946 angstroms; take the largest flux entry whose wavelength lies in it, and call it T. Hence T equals 4.801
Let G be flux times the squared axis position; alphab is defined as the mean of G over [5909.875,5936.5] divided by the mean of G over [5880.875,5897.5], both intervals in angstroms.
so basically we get 1.13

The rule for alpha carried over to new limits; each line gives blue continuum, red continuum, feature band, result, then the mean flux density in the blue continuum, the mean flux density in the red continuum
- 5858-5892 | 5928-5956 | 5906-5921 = -0.018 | 3.2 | 3.24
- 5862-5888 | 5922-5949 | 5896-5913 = 0.071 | 3.4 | 3.3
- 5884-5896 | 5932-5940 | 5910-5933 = -0.102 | 2.89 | 3.2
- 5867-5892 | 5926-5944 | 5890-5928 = 0.019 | 3.23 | 3.25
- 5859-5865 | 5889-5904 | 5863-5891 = -0.071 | 3.15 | 2.98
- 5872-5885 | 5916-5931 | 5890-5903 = 0.138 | 3.5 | 3.27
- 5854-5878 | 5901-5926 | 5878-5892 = 0.108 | 3.34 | 3.26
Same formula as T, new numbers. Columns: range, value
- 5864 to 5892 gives 4.483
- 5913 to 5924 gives 3.825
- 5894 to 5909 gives 3.703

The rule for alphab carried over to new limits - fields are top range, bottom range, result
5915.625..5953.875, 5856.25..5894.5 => 1.03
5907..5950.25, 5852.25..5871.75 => 1.05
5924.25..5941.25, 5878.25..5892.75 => 1.12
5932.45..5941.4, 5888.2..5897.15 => 1.09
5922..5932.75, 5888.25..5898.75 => 1.19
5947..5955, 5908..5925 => 0.90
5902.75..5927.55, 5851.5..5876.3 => 1.01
